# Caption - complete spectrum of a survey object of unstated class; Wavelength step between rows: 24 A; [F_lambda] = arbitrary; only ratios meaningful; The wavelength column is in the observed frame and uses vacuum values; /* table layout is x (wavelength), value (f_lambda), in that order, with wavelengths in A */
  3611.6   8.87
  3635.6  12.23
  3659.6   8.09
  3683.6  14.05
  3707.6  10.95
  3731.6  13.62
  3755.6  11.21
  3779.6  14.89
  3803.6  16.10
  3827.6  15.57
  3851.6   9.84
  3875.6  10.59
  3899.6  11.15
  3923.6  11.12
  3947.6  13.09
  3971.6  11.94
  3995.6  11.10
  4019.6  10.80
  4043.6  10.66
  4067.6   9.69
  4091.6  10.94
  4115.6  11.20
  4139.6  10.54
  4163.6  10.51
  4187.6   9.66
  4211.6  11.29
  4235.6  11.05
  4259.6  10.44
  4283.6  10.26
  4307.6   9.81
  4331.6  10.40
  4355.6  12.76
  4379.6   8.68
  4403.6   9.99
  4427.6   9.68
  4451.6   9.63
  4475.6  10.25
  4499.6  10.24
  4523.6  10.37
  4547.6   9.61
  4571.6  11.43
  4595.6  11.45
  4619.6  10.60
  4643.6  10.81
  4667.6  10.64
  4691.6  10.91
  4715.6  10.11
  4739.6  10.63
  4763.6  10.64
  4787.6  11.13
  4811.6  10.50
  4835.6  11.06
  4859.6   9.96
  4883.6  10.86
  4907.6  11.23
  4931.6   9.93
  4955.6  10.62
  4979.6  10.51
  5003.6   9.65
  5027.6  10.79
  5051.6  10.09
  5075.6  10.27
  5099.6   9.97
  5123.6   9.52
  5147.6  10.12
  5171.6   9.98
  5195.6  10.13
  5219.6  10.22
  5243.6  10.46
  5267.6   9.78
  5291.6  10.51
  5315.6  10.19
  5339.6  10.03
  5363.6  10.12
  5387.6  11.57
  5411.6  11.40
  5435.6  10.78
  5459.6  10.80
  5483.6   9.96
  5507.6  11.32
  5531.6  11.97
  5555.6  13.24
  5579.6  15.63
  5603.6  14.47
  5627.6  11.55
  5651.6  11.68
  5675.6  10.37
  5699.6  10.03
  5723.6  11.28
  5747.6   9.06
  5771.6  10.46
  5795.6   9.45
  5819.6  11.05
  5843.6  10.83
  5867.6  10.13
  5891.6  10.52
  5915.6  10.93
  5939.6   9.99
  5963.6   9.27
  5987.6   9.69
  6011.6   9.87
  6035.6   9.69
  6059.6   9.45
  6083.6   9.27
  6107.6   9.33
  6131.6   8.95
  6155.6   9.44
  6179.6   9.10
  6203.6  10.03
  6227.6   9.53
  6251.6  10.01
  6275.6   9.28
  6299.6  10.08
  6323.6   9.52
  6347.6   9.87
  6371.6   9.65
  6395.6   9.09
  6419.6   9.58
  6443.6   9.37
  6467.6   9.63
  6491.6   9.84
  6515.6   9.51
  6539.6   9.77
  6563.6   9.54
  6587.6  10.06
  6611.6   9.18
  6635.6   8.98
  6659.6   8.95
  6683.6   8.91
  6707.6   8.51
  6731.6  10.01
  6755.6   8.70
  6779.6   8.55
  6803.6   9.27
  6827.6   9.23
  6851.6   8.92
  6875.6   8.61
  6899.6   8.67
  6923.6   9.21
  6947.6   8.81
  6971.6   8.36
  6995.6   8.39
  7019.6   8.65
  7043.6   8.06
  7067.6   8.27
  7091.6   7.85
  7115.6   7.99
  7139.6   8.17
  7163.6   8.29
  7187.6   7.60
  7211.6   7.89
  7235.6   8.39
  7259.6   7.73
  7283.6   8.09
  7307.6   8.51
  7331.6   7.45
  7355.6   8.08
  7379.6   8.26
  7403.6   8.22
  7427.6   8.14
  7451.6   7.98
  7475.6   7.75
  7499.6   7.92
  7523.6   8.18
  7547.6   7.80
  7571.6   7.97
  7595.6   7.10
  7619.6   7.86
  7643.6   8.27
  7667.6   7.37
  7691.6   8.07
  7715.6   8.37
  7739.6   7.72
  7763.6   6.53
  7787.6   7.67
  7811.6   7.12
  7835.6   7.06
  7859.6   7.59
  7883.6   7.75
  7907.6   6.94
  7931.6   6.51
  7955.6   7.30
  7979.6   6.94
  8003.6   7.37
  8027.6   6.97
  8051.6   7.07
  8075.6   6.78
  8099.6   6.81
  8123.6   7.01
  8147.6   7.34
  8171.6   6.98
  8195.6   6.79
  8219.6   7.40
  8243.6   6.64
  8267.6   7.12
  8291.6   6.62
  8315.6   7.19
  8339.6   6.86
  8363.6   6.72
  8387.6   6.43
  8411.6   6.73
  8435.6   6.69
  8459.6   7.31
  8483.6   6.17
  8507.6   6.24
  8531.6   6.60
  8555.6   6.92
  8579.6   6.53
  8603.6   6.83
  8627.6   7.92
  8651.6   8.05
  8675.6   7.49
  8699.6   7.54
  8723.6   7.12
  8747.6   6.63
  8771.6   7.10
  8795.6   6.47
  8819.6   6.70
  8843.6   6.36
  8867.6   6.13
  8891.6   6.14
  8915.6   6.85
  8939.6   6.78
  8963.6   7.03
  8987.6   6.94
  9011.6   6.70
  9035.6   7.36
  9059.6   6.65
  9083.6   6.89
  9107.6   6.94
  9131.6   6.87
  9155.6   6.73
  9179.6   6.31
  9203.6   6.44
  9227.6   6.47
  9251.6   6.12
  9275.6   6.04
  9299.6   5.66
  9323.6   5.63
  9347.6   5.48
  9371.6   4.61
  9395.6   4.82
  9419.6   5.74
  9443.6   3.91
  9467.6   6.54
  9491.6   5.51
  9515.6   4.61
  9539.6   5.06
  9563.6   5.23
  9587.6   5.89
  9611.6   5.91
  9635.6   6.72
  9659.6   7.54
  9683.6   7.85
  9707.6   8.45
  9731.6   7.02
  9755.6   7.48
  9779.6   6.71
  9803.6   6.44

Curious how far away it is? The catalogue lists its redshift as 1.56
